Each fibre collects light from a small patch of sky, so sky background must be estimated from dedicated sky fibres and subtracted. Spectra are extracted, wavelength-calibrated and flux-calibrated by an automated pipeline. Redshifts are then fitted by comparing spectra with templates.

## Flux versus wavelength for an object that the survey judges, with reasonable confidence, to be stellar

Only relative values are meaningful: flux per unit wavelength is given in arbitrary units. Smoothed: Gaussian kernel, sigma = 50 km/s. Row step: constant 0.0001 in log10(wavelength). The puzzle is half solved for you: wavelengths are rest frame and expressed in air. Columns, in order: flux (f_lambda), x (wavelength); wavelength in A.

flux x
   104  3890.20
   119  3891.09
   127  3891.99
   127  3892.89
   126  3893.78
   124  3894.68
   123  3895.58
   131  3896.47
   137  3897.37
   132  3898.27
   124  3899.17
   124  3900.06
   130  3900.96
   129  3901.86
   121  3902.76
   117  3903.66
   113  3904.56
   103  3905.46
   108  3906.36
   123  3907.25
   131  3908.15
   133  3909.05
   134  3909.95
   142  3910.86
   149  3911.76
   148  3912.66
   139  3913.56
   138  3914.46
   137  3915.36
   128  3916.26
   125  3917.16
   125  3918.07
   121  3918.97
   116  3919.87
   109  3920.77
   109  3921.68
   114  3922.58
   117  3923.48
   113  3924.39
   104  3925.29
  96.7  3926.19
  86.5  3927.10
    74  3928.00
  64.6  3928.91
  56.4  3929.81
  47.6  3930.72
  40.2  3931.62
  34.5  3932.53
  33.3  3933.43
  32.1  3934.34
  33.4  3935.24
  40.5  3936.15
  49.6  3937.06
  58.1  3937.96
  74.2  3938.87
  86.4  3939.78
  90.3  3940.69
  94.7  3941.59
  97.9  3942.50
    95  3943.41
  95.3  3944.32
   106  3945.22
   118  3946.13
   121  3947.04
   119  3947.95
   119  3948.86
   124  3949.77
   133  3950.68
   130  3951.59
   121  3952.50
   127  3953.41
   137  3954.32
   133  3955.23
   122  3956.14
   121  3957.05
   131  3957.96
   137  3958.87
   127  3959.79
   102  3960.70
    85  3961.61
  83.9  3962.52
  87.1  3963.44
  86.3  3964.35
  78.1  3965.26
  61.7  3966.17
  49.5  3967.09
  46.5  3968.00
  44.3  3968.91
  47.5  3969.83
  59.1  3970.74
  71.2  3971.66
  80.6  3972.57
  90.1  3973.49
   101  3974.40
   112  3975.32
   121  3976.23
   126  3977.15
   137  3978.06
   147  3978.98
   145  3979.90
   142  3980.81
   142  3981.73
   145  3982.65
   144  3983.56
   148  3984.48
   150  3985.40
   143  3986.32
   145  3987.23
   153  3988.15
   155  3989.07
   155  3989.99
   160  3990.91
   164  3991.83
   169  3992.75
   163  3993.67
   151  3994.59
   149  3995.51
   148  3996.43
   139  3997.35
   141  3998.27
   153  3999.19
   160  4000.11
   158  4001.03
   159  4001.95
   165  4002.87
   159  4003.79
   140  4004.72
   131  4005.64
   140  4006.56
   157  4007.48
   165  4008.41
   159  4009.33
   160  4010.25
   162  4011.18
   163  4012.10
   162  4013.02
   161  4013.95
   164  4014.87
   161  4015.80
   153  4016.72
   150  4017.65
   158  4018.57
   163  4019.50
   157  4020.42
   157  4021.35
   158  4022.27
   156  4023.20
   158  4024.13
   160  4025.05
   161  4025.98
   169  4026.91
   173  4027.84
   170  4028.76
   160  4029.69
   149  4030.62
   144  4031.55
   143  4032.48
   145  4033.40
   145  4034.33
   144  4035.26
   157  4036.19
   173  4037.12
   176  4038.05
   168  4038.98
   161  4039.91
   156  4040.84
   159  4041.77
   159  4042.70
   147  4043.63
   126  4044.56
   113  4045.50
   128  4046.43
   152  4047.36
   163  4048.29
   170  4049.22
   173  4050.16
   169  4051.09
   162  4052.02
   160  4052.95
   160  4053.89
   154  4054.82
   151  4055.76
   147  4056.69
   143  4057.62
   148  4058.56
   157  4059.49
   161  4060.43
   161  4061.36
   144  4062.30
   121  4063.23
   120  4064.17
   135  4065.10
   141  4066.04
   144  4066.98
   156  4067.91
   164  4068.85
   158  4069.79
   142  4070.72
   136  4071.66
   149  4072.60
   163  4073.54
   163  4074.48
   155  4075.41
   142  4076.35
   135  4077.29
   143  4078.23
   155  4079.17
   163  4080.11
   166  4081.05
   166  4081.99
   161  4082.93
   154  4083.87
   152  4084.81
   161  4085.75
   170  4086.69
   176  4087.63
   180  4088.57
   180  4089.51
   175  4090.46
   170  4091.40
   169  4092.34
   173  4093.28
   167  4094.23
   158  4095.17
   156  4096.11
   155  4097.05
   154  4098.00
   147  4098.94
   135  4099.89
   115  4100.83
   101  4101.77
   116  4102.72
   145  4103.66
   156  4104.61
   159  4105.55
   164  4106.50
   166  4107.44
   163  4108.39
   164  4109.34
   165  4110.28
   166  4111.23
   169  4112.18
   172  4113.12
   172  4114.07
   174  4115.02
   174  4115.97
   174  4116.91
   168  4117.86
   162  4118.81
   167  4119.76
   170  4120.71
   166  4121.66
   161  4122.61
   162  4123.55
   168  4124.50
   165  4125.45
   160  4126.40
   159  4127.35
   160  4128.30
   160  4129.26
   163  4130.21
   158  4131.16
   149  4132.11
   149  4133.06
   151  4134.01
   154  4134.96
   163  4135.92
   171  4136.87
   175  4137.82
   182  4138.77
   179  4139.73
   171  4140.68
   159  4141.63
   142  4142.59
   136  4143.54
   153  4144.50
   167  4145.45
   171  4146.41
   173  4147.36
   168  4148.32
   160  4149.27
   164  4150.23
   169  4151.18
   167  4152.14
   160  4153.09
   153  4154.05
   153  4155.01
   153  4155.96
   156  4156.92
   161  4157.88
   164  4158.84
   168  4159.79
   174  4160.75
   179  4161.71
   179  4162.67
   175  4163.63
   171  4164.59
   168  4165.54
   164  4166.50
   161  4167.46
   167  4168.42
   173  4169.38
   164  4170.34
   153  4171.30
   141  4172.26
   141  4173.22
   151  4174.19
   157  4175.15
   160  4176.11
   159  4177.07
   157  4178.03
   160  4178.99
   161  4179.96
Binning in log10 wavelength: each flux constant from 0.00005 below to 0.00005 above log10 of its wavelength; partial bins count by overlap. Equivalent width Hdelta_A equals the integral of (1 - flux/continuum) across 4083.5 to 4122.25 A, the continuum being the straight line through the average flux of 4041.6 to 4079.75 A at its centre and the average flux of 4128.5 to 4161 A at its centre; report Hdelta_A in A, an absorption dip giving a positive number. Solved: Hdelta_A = -1.2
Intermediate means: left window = 149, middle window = 160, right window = 162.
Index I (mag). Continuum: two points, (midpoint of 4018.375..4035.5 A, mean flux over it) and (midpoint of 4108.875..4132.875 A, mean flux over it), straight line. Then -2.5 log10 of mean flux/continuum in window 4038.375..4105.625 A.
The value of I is 0.05 mag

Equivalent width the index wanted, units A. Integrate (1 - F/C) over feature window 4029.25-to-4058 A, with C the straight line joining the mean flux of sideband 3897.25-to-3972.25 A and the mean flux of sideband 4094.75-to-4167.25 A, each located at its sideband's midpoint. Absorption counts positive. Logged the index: -4.1 A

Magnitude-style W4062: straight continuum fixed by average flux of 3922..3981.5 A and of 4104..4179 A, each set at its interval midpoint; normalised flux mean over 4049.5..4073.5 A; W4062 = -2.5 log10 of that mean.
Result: -0.13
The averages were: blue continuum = 93.5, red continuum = 163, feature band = 151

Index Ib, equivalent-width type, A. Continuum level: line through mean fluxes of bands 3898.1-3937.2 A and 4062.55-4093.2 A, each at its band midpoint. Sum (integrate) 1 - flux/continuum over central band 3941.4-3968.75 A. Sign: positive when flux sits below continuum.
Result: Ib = 2.3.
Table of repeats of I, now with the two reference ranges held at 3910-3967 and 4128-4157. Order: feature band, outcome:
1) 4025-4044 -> -0.22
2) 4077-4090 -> -0.13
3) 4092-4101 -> -0.05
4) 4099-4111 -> 0.03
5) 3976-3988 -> -0.24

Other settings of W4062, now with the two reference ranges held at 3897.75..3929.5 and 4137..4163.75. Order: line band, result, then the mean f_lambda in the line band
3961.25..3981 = 0.40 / 90.4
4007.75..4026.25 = -0.15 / 159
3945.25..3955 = 0.02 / 124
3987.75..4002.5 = -0.15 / 155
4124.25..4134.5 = 0.02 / 158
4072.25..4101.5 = -0.04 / 158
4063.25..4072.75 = 0.04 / 143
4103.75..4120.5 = -0.06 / 166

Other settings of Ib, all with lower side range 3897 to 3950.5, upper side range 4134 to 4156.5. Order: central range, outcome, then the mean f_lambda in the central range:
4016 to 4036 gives -3.91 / 156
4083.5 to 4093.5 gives -1.49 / 169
